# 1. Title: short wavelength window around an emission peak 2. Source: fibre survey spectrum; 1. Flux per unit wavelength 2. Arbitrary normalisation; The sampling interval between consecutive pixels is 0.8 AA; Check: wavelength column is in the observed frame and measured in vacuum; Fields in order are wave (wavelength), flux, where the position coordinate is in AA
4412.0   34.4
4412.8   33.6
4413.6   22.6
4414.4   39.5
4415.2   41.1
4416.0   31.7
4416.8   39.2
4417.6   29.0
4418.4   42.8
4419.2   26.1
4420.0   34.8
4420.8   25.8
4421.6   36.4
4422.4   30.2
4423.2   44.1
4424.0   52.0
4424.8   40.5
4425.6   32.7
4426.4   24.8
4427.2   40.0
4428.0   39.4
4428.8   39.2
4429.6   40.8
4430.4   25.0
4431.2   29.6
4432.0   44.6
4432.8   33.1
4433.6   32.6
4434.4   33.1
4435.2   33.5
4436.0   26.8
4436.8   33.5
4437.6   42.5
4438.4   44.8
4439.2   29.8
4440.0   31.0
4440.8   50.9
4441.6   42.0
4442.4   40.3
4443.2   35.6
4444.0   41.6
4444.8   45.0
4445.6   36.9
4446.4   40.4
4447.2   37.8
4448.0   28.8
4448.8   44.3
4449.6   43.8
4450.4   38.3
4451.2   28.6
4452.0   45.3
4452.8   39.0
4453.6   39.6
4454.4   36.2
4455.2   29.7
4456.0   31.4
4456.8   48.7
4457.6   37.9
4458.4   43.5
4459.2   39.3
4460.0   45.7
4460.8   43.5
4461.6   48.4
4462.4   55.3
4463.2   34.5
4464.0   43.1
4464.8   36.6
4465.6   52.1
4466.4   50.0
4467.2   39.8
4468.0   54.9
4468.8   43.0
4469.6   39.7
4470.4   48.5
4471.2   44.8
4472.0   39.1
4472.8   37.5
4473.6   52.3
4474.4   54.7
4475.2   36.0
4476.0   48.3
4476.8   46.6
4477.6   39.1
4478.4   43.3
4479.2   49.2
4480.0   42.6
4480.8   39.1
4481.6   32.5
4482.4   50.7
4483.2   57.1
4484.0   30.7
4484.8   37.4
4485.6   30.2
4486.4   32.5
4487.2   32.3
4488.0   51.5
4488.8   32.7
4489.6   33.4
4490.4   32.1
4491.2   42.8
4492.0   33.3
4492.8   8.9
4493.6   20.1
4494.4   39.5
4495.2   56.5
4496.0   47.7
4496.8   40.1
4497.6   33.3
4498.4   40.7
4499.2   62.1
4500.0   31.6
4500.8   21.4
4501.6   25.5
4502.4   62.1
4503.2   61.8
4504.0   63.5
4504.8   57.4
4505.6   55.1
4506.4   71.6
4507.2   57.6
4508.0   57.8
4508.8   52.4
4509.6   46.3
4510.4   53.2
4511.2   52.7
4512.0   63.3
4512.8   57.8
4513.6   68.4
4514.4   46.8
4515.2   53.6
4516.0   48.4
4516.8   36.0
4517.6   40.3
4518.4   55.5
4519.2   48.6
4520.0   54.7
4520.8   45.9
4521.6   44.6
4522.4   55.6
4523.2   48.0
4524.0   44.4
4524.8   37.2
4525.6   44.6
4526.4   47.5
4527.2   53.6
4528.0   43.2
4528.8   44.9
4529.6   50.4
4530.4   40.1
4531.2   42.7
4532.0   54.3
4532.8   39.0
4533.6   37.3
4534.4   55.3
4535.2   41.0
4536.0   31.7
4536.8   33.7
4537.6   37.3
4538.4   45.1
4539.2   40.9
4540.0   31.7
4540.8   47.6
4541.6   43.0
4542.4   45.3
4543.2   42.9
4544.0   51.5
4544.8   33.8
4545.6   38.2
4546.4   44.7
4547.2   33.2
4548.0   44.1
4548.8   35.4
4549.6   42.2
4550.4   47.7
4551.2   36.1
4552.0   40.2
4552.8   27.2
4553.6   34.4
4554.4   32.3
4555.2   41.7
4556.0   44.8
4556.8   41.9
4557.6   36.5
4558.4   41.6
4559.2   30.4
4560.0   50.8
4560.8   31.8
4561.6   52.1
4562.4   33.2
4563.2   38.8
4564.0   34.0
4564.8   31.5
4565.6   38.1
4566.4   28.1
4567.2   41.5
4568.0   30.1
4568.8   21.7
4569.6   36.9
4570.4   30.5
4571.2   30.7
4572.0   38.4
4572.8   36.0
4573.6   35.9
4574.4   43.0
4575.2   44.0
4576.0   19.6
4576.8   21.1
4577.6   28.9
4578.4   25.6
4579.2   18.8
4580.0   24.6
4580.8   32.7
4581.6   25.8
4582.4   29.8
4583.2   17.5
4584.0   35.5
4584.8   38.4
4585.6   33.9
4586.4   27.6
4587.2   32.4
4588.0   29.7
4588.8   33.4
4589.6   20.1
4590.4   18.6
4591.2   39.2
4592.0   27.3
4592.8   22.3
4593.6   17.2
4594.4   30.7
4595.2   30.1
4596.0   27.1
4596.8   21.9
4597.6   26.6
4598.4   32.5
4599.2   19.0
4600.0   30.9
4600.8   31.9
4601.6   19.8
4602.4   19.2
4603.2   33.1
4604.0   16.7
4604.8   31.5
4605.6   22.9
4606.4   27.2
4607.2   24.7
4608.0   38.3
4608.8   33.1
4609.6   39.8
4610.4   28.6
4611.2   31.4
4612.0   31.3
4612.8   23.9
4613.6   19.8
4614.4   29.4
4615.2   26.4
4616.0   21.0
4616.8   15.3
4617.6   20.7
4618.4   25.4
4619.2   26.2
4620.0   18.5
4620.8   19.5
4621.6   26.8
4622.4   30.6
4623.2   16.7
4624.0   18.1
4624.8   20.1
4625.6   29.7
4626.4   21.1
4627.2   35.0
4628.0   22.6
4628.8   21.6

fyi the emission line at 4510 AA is C IV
